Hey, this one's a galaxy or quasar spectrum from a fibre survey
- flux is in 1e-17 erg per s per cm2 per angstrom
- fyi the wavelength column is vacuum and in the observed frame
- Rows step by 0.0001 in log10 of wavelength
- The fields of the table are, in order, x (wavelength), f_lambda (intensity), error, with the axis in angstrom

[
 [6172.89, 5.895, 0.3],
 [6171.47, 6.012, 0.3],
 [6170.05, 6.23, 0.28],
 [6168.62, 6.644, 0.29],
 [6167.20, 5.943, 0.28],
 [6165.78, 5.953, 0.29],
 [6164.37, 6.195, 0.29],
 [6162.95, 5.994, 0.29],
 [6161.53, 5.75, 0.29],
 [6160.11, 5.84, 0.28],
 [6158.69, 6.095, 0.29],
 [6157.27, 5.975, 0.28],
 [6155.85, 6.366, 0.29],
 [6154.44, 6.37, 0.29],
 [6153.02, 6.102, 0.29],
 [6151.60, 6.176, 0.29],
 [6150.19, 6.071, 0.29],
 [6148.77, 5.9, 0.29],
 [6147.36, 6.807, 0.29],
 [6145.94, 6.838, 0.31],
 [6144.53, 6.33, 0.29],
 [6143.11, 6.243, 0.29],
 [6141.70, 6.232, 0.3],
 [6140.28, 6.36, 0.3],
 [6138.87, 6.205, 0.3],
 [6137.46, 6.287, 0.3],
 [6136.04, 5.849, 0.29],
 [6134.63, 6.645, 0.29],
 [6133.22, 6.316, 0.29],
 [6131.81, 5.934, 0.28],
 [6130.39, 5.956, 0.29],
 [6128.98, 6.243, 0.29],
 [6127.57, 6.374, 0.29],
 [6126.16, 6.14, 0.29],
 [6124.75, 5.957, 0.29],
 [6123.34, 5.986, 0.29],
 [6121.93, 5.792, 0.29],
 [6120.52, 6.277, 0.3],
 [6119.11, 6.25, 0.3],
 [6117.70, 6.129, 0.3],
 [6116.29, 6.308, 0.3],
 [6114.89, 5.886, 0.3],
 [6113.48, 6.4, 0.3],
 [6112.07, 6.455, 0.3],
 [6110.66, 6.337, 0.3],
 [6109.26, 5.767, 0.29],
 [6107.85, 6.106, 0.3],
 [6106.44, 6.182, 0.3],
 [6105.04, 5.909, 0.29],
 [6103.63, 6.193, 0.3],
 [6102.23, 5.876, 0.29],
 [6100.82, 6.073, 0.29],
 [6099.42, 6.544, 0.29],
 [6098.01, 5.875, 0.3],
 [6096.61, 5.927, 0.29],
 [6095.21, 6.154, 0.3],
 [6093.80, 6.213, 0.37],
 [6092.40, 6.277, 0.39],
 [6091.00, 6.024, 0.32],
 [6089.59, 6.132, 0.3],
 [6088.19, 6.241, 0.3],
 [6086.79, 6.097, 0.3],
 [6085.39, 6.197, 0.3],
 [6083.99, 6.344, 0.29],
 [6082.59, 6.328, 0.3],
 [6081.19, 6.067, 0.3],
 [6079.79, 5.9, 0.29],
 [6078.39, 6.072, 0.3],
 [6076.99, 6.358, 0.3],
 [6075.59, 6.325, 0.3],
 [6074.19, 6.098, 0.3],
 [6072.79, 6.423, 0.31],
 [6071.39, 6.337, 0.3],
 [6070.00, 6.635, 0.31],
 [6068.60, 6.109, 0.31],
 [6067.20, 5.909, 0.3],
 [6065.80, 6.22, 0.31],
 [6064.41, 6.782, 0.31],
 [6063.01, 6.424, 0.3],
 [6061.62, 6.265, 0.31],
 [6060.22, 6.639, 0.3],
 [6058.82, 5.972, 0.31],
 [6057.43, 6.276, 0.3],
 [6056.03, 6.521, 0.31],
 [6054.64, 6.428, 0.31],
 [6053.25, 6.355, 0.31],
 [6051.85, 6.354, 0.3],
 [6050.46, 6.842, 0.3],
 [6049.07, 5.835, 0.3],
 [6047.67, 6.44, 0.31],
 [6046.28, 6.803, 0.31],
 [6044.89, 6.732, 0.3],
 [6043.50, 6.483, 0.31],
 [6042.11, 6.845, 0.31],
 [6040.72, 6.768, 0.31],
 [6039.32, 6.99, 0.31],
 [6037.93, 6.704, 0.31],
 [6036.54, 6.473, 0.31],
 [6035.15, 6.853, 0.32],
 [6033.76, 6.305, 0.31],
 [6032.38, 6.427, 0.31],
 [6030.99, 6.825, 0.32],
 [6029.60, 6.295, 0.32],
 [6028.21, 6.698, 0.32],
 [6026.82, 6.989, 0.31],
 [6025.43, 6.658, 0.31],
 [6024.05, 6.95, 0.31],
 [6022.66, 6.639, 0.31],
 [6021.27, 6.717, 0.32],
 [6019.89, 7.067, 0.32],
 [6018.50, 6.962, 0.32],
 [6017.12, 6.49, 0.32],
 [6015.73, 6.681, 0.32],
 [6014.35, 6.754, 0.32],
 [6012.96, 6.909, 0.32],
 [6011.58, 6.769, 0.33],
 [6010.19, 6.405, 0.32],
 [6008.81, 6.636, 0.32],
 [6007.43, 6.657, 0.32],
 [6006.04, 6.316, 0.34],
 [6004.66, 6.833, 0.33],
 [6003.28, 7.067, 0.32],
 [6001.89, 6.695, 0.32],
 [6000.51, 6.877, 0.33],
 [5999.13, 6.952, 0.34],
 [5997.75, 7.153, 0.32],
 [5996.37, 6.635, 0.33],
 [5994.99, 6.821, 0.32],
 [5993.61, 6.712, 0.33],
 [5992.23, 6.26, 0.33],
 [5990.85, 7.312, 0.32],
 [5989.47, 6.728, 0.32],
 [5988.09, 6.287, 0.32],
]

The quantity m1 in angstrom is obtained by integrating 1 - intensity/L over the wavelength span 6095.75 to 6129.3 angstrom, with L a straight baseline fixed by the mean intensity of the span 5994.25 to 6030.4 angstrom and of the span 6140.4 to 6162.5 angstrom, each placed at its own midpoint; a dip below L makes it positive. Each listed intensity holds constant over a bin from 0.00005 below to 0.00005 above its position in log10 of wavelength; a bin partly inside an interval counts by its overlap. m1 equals 1.2 angstrom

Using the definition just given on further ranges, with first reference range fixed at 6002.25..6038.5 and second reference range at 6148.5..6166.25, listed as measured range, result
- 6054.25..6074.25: 0.47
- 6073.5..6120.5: 1.40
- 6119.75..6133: 0.27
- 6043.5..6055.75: 0.16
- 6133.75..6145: -0.22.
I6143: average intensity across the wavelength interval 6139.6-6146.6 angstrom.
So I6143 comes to 6.4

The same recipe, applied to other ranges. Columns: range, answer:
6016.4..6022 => 6.81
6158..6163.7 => 5.92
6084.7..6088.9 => 6.19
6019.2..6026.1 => 6.81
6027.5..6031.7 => 6.6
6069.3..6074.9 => 6.38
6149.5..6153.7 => 6.12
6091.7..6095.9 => 6.21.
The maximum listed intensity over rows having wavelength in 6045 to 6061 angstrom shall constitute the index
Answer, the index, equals 6.842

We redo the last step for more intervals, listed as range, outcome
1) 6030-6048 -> 6.99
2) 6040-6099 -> 6.845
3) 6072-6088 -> 6.423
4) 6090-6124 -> 6.544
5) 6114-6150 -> 6.838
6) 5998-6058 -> 7.067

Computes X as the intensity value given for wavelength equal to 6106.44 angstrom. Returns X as 6.182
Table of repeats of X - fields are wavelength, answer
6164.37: 6.195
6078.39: 6.072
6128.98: 6.243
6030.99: 6.825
